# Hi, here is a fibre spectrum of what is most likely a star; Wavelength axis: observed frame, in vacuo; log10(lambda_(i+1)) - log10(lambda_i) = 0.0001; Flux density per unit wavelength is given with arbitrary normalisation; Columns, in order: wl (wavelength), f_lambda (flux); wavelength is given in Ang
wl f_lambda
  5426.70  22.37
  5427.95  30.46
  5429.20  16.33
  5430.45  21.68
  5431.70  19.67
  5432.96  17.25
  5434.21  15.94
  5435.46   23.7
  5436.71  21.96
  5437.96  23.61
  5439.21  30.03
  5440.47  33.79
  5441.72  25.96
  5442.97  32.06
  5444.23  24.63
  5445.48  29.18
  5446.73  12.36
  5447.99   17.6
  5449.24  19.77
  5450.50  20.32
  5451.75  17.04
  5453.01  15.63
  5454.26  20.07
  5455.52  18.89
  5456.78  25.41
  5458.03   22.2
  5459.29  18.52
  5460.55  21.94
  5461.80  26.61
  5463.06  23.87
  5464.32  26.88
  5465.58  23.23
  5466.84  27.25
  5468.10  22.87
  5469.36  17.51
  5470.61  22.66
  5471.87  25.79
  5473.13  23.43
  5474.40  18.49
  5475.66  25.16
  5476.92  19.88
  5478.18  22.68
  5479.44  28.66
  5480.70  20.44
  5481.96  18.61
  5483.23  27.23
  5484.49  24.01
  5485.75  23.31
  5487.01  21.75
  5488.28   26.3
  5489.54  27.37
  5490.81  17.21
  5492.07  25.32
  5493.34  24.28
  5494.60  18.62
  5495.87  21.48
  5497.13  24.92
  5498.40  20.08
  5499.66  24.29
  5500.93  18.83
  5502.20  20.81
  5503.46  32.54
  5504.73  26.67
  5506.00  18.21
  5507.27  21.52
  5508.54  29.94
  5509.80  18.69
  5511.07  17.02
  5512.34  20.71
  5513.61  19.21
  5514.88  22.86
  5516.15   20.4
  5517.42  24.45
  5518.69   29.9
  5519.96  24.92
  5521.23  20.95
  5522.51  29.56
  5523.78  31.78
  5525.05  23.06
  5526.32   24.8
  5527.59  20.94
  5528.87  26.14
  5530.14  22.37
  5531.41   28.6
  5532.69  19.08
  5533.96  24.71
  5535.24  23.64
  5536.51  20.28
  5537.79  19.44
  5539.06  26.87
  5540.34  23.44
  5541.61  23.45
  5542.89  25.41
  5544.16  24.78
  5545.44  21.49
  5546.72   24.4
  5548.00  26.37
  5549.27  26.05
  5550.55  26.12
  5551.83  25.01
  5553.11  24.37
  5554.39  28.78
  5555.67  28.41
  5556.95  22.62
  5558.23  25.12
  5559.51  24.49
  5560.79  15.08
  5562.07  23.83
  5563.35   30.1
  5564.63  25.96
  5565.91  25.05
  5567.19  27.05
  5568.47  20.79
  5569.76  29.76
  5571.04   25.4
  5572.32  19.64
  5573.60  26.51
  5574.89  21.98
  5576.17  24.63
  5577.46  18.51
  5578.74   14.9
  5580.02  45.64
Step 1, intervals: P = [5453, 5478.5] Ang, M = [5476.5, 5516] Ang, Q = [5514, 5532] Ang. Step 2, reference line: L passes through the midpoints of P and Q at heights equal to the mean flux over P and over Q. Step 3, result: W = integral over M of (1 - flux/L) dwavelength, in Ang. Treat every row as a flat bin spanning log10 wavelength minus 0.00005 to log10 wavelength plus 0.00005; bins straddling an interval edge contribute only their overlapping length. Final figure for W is 1.84 Ang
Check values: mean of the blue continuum 22.5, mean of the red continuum 25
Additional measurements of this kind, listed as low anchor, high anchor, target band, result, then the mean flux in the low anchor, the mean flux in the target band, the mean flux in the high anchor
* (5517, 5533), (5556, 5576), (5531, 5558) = 0.4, 25.2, 24.4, 24.3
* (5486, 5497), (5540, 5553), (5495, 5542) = 0.7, 22.9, 23.4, 24.7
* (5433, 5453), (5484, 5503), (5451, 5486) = 0.5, 22.8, 22.4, 22.7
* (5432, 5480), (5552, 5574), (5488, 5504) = 0.3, 22.7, 23.1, 24.9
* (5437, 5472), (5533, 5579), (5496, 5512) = 0.5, 23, 22.7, 24.1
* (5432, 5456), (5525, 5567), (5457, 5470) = -0.4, 22.1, 23.2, 24.3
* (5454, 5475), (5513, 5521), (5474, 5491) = -0.1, 22.7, 23.1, 23.5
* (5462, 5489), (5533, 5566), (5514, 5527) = -0.6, 23.4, 25.1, 24.4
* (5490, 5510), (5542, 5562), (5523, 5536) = -0.4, 22.8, 24.5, 24.5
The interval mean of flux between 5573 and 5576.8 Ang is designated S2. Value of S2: 24.3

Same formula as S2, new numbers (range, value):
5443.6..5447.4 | 22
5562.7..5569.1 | 25.8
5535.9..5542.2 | 22.7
